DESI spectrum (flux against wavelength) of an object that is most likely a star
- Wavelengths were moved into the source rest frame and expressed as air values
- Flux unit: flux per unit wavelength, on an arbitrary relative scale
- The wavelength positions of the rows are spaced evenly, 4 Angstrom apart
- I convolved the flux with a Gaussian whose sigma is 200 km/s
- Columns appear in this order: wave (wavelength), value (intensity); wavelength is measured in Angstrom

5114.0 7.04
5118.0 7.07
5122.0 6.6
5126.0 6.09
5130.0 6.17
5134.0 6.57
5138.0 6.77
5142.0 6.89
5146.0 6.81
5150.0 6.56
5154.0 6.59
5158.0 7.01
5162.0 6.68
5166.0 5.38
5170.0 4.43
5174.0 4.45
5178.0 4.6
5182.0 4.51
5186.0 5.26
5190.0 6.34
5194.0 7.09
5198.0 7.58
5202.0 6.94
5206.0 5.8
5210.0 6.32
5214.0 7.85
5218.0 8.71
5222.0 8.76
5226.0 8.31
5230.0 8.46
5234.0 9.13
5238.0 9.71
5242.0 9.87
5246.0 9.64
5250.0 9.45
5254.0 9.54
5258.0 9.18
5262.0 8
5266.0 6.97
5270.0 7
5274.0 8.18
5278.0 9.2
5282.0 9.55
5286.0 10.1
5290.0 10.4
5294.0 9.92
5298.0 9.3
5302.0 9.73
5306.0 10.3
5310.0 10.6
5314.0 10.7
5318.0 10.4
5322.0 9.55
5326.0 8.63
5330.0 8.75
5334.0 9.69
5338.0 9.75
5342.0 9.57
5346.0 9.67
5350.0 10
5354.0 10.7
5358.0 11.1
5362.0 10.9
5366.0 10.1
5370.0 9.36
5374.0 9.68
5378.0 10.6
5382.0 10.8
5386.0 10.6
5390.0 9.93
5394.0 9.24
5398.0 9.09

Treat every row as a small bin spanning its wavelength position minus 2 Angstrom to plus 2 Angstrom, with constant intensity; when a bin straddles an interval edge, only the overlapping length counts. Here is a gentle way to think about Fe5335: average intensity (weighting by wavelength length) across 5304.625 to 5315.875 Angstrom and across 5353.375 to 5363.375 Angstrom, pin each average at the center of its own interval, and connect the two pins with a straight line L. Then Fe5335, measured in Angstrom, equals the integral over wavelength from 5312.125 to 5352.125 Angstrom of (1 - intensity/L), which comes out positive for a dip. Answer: 3.90 Angstrom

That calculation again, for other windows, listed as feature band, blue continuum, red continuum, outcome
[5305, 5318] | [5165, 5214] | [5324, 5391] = -2.5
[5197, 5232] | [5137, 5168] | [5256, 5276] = -1.7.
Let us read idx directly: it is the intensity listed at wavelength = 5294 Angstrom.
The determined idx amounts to 9.92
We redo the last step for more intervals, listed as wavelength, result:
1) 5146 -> 6.81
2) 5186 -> 5.26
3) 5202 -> 6.94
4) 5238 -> 9.71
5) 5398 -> 9.09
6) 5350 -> 10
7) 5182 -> 4.51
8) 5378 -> 10.6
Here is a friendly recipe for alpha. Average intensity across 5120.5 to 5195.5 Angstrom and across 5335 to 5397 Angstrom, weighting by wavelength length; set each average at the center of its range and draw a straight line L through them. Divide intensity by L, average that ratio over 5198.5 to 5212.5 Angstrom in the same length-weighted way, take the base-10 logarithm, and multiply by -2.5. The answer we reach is 0.07 mag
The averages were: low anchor 6.03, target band 6.54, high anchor 10.1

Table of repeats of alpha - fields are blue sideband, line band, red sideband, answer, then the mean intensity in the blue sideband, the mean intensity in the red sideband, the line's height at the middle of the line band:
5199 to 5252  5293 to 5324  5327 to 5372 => -0.07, 8.37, 9.93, 9.41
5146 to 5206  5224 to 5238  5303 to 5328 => -0.16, 5.98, 10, 7.57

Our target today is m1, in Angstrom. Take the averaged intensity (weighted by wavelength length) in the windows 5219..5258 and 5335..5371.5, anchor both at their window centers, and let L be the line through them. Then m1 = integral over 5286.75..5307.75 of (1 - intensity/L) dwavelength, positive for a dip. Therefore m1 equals -0.6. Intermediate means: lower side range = 9.19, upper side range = 10.1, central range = 9.94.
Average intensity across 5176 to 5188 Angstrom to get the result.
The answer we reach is 4.79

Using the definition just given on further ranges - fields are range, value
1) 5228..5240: 9.1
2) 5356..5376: 10.2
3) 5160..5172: 5.5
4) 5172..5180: 4.53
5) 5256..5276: 7.87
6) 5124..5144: 6.5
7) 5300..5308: 10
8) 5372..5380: 10.1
